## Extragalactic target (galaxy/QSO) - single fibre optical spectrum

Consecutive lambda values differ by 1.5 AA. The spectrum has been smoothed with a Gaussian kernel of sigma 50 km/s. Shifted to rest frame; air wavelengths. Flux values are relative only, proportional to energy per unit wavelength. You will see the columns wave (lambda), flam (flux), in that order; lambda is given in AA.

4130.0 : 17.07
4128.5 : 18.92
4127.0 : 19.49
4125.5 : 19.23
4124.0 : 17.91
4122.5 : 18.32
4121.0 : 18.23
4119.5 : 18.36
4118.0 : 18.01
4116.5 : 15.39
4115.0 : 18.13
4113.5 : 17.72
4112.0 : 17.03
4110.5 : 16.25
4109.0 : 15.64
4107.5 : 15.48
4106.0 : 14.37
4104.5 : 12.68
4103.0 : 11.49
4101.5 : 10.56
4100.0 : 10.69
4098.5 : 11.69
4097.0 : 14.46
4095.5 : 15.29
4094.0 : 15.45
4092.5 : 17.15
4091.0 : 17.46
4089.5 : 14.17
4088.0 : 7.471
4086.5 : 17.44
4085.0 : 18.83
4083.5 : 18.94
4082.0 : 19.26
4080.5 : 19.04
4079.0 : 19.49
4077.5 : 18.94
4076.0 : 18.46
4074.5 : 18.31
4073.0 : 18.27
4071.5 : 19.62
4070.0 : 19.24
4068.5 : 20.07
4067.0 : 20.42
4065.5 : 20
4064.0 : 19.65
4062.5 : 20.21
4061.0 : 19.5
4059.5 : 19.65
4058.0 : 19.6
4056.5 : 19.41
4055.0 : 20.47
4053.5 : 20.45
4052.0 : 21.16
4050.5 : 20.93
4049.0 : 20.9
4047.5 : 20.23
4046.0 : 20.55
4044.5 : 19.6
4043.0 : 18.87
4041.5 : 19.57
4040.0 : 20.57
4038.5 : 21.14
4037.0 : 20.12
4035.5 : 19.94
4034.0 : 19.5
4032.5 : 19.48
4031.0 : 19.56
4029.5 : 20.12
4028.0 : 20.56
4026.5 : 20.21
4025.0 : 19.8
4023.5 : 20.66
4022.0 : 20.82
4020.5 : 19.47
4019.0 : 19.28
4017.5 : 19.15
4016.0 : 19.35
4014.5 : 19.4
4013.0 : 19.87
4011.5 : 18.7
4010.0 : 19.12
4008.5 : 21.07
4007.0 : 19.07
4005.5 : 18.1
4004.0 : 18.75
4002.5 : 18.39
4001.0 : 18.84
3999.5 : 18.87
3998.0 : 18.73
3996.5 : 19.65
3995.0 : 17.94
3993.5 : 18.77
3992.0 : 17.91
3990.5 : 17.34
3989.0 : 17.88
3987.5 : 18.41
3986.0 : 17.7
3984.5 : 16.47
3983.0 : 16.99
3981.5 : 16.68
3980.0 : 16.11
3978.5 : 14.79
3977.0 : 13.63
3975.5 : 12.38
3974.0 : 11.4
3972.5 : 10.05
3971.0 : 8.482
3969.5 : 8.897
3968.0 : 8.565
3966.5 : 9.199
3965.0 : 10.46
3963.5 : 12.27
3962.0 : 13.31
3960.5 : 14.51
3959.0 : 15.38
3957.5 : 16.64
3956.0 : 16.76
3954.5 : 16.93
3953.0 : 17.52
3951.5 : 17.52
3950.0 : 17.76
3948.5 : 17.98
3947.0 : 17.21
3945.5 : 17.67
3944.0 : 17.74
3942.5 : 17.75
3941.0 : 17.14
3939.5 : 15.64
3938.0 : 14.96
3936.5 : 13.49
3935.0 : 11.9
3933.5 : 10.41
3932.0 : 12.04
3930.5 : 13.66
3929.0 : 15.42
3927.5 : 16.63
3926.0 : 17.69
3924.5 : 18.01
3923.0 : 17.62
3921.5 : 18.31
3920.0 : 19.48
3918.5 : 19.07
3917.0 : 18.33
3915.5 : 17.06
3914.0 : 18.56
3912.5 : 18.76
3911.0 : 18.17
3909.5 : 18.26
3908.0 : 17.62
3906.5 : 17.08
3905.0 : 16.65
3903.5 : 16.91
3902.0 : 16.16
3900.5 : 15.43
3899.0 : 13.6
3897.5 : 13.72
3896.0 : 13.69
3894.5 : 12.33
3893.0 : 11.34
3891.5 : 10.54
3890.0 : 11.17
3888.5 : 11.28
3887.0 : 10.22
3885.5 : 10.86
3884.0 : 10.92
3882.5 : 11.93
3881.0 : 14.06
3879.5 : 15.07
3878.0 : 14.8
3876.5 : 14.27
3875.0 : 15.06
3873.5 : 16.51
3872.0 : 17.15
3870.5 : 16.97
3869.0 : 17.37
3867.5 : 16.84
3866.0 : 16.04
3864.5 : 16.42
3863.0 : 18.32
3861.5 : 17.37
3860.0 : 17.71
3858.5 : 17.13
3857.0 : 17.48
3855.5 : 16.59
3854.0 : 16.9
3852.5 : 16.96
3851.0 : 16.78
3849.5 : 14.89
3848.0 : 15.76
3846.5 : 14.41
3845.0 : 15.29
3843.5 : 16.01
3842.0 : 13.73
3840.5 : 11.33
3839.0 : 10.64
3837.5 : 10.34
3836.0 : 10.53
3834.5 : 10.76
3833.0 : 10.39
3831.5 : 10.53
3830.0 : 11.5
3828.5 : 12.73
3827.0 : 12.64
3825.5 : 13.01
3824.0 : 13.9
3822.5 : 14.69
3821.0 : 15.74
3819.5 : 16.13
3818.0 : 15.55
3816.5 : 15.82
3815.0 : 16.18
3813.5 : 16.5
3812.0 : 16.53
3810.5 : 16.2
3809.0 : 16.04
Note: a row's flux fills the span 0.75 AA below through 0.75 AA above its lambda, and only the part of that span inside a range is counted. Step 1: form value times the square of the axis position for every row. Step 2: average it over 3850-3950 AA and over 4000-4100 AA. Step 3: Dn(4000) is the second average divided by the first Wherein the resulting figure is 1.30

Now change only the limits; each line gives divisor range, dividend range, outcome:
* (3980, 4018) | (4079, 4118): 0.88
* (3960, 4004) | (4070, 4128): 1.16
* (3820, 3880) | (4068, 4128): 1.27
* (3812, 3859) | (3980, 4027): 1.44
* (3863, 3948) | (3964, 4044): 1.19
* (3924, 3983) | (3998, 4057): 1.42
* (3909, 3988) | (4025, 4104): 1.26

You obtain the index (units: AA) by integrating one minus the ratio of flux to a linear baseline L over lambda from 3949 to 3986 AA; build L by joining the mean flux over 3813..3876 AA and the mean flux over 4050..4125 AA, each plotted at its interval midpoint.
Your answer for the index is 5.0 AA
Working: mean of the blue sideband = 14.9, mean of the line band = 14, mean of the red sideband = 17.3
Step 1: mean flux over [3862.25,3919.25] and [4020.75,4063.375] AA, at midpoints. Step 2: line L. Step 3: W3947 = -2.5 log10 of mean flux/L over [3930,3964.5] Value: 0.11 mag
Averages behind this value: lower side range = 15.2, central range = 15.5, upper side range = 20.1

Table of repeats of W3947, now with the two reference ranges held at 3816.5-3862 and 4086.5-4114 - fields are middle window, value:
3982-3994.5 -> -0.23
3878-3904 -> 0.11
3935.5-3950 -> -0.17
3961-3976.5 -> 0.32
